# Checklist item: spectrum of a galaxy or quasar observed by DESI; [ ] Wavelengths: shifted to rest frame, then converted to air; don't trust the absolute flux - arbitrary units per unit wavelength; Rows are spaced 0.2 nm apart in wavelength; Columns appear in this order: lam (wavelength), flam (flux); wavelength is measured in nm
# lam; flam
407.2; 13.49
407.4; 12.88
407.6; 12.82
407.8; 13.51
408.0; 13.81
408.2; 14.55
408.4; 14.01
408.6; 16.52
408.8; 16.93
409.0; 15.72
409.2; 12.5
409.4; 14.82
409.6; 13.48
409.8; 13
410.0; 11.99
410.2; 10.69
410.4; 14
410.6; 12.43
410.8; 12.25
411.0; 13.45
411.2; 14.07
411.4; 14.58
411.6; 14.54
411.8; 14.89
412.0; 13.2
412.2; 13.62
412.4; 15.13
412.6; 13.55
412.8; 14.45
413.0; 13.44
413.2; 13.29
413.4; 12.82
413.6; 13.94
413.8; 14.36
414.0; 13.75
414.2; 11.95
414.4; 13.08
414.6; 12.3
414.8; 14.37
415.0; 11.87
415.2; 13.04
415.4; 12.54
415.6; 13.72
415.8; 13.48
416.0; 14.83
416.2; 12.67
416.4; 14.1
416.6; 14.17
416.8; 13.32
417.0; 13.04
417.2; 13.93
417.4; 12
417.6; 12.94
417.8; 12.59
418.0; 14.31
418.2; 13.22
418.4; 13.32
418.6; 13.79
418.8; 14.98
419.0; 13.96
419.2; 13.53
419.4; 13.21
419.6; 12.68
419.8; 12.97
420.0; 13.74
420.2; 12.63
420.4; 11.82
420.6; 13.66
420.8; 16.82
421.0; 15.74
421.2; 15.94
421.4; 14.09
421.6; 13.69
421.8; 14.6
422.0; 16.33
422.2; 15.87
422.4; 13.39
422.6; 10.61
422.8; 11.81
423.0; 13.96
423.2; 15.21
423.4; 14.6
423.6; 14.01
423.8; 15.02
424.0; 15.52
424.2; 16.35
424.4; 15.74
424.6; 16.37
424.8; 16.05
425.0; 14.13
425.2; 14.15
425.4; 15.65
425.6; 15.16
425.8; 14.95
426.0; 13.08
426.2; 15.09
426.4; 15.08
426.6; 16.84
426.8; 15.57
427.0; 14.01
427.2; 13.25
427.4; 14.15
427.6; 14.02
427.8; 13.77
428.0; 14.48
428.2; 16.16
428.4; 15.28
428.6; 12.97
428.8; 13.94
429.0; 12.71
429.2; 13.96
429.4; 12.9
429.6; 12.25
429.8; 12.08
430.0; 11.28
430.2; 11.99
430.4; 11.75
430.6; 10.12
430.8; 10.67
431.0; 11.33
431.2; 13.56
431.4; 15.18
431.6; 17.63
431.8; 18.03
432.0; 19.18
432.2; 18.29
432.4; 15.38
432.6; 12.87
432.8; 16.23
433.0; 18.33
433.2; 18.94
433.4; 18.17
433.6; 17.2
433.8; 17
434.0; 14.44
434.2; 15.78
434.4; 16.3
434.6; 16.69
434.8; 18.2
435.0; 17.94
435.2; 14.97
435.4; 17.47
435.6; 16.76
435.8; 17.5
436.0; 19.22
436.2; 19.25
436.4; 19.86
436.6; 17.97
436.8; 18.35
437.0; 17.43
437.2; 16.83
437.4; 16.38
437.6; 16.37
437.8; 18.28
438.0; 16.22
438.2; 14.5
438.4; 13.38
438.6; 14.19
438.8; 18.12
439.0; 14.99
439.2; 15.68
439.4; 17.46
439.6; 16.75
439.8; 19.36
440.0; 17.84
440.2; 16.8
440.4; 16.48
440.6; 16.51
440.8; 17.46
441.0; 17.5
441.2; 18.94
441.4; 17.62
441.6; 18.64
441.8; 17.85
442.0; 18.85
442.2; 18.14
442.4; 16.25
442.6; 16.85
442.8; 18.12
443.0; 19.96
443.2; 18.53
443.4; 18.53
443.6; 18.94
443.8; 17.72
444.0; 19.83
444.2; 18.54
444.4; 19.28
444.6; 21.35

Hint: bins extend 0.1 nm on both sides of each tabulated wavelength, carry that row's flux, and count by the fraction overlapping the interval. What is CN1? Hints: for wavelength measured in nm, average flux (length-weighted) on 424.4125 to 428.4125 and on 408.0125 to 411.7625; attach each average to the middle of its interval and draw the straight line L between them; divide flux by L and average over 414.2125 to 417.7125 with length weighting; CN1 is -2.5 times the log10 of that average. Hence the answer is 0.08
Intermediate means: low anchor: 13.9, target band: 13.2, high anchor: 14.9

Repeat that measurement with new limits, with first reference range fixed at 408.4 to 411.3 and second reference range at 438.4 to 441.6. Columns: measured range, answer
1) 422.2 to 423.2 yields 0.16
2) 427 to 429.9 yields 0.15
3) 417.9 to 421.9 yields 0.07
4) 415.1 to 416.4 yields 0.07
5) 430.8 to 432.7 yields 0.04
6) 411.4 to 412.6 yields -0.02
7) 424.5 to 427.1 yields 0.03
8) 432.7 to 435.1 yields -0.05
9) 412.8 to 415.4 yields 0.08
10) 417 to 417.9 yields 0.13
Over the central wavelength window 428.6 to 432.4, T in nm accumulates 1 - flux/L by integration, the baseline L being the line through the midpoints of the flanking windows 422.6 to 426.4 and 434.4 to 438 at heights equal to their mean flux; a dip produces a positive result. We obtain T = 0.58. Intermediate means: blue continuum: 14.7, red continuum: 17.5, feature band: 13.7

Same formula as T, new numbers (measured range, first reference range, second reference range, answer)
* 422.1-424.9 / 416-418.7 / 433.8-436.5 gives 0.02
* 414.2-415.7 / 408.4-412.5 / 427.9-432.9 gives 0.11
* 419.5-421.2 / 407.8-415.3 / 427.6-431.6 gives -0.06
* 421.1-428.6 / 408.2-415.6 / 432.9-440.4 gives 0.36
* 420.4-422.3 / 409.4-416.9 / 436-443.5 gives -0.05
